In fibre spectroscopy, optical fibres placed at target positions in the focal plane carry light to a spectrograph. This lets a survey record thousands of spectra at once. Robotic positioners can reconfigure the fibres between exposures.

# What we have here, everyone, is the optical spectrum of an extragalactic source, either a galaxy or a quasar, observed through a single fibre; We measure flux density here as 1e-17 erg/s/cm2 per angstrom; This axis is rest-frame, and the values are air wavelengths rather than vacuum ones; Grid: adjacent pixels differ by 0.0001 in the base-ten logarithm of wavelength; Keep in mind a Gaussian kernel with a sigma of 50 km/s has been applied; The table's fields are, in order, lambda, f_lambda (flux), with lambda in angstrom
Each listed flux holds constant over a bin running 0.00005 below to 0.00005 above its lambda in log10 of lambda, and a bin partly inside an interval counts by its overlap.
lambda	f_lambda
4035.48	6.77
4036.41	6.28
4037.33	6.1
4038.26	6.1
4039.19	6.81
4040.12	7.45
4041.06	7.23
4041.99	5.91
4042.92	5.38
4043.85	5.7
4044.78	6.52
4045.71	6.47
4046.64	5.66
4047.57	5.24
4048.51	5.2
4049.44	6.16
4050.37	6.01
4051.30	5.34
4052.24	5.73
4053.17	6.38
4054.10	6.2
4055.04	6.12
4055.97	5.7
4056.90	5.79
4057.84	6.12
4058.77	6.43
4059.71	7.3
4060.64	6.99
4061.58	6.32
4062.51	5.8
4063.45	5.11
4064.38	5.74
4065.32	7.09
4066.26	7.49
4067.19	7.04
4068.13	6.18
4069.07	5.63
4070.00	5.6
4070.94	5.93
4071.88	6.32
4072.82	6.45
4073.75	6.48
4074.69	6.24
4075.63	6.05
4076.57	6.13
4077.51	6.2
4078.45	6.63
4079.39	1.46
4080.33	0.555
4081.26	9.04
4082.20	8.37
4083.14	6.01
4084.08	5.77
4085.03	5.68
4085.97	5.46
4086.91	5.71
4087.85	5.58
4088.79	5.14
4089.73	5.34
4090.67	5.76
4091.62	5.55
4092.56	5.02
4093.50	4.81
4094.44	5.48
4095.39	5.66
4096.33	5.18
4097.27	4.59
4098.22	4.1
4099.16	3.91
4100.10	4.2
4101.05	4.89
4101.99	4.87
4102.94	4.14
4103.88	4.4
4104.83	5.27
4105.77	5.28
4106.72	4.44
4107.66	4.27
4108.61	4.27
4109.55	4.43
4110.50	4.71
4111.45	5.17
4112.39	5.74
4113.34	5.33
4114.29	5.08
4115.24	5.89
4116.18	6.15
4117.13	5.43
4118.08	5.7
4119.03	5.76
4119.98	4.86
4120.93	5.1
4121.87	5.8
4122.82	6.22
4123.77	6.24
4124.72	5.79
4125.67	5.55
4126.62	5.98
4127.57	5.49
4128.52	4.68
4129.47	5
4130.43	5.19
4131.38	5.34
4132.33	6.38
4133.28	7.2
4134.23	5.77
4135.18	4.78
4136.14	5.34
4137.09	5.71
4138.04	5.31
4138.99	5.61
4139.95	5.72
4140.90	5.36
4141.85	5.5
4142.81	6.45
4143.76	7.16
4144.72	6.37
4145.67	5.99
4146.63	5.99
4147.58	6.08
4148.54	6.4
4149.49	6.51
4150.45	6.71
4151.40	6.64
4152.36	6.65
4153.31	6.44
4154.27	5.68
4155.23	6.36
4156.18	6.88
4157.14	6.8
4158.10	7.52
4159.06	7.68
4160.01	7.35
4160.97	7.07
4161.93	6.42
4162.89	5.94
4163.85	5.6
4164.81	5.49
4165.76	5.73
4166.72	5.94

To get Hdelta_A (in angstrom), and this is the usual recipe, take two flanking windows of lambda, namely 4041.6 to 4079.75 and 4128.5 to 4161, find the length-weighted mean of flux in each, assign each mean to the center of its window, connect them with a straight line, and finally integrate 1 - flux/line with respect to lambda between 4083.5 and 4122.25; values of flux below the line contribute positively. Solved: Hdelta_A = 6.2 angstrom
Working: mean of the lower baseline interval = 6.02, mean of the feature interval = 5.12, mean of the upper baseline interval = 6.17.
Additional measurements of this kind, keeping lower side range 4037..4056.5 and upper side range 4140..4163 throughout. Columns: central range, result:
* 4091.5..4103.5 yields 2.87 angstrom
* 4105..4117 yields 2.37 angstrom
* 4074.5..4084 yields 0.83 angstrom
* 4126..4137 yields 1.45 angstrom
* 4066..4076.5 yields -0.19 angstrom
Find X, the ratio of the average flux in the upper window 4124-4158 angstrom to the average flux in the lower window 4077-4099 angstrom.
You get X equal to 1.12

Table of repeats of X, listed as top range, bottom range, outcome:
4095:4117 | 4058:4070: 0.76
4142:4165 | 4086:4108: 1.31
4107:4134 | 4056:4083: 0.90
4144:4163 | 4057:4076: 1.05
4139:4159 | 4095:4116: 1.32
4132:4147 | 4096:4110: 1.30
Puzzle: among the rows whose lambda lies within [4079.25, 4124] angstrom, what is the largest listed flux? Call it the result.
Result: 9.04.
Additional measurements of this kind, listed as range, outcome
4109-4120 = 6.15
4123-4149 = 7.2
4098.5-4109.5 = 5.28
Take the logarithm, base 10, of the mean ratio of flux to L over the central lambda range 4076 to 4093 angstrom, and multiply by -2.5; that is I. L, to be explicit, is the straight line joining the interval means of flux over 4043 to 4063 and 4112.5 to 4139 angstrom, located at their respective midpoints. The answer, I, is 0.062 mag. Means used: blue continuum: 6.04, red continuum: 5.6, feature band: 5.53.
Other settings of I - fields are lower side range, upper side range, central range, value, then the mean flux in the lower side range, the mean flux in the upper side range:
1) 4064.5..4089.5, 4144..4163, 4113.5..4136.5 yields 0.13 mag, 5.92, 6.59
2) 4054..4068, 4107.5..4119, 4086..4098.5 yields 0.09 mag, 6.35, 5.23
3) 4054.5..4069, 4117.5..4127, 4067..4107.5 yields 0.13 mag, 6.32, 5.69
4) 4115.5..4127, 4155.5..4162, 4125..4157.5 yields 0.09 mag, 5.72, 7.13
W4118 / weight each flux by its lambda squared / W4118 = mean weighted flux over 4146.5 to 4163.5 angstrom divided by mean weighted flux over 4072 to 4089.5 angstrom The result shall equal 1.20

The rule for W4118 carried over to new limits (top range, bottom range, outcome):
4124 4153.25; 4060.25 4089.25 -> 1.03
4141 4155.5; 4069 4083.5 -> 1.12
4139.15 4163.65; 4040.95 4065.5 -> 1.12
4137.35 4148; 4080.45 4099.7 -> 1.11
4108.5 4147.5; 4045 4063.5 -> 0.97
